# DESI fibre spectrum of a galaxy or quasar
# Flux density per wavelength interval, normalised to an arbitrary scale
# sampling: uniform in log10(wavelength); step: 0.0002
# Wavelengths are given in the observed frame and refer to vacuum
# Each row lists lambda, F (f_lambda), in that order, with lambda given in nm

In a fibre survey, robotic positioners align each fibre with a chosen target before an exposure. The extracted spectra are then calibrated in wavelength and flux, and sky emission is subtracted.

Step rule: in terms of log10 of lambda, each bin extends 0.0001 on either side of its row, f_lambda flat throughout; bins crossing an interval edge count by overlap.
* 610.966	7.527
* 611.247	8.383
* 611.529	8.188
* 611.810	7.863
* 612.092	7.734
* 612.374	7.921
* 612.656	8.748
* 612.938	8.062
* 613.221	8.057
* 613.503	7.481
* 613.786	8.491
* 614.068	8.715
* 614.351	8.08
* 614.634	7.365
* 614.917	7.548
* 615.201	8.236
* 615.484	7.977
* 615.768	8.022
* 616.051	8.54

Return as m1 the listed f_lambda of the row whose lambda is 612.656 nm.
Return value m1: 8.748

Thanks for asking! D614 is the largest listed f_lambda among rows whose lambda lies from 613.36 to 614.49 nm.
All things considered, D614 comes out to 8.715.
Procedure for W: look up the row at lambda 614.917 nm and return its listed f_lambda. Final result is 7.548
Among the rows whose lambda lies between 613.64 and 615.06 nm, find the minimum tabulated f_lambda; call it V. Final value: 7.365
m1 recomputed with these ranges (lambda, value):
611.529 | 8.188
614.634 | 7.365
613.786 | 8.491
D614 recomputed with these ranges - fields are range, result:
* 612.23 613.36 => 8.748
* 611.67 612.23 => 7.863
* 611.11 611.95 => 8.383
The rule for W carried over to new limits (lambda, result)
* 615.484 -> 7.977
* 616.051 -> 8.54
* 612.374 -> 7.921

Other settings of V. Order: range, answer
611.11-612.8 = 7.734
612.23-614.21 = 7.481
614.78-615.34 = 7.548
